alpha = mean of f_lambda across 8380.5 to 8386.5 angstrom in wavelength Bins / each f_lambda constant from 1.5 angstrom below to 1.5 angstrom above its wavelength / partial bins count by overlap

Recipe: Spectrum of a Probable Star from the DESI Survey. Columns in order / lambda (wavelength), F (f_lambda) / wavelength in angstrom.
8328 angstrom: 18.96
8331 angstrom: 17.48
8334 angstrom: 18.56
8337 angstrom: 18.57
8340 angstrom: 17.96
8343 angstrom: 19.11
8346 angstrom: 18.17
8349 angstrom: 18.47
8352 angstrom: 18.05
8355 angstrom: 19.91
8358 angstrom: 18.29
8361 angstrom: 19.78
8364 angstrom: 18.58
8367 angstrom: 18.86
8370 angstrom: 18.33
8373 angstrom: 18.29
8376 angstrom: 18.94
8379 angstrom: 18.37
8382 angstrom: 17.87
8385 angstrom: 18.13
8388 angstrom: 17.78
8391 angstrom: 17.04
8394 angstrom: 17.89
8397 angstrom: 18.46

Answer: 18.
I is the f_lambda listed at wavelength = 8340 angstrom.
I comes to 17.96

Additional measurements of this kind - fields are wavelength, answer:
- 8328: 18.96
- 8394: 17.89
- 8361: 19.78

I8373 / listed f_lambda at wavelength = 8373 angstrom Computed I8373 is 18.29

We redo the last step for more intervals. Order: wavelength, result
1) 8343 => 19.11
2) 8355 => 19.91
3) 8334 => 18.56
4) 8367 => 18.86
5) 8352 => 18.05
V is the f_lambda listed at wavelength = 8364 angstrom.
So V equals 18.58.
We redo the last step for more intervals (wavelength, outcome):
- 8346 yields 18.17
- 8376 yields 18.94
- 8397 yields 18.46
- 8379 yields 18.37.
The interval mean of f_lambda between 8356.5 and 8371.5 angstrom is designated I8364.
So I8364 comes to 18.8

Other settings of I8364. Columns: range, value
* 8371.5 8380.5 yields 18.5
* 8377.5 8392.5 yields 17.8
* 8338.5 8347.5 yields 18.4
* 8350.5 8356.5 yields 19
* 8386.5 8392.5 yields 17.4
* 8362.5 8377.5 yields 18.6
